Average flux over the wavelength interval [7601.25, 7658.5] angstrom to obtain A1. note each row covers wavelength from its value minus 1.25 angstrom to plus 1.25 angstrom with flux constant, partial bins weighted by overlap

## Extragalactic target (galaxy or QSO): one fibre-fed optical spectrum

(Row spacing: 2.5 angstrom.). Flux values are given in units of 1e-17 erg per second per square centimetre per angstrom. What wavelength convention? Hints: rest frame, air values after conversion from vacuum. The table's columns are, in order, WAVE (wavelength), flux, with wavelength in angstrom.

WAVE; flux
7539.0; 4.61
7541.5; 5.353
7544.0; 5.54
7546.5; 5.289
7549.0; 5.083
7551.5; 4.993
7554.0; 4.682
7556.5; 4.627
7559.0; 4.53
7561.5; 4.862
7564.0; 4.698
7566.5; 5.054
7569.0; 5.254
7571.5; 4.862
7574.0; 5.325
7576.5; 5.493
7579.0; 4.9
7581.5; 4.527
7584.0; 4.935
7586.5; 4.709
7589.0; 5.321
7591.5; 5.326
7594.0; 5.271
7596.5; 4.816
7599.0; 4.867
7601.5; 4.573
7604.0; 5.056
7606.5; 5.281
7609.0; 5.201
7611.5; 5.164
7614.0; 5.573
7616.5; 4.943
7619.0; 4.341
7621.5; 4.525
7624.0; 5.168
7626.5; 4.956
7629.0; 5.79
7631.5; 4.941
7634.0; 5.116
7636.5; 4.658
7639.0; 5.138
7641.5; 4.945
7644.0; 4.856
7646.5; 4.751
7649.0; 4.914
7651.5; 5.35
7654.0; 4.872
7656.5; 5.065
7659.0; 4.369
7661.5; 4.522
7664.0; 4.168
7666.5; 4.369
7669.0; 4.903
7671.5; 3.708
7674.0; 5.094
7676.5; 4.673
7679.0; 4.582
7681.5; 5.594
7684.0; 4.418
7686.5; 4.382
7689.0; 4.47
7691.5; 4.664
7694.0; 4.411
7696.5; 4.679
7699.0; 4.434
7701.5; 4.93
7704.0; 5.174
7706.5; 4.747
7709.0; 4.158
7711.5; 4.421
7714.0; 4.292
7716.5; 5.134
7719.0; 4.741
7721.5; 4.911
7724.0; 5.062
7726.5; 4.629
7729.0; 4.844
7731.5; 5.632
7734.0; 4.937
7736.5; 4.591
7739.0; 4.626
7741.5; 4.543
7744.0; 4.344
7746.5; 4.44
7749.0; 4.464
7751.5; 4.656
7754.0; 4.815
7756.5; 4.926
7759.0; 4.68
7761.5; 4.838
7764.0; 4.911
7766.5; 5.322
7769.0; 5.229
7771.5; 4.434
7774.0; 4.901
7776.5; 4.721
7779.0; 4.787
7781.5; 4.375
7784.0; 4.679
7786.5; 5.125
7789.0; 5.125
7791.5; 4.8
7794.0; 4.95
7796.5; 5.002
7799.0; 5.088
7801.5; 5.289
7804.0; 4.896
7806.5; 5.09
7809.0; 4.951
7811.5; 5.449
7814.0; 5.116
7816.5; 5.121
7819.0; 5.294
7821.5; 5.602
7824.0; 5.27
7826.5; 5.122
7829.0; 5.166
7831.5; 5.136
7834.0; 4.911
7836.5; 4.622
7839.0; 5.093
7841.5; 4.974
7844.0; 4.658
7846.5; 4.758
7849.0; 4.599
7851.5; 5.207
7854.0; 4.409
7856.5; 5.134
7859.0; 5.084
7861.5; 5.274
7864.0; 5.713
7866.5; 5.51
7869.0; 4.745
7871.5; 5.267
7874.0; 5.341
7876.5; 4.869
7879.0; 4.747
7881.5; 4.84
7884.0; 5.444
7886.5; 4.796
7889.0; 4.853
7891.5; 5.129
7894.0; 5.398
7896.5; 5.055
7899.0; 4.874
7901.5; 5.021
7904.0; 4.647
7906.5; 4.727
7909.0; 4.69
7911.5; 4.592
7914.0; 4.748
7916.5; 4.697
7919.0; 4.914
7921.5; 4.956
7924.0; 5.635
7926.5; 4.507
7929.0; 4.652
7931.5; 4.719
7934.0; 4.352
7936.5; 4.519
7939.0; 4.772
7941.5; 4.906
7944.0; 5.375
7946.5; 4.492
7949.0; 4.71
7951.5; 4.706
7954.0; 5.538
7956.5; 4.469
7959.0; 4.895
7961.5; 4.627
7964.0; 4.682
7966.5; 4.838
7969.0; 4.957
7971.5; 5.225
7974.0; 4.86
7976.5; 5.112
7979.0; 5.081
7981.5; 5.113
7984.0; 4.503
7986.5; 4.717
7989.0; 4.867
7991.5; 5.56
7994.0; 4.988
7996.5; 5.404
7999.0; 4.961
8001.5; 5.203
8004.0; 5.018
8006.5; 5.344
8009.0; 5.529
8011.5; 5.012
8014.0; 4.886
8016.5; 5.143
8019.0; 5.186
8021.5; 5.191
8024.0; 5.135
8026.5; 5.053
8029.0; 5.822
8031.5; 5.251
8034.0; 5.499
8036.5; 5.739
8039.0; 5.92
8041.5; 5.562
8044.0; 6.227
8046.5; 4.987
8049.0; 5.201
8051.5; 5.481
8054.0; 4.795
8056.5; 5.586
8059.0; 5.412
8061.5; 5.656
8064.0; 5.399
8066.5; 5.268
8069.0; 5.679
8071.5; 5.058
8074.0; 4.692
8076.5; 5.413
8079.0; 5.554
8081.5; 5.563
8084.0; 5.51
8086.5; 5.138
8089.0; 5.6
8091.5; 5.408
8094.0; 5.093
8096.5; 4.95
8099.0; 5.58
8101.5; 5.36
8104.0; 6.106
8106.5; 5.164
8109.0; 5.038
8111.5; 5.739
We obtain 5.01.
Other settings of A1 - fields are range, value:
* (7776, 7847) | 5.01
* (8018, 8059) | 5.42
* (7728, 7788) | 4.79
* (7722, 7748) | 4.77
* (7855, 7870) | 5.24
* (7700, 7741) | 4.79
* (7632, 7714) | 4.7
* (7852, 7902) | 5.08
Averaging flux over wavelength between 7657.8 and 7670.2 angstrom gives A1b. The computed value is 4.46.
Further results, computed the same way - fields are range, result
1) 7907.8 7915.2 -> 4.68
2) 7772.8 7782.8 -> 4.69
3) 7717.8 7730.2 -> 4.84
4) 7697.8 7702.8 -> 4.69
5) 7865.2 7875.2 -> 5.22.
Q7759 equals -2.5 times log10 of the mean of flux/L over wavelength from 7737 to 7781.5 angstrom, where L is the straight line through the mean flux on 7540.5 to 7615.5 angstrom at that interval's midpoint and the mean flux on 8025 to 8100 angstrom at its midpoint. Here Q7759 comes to 0.097 mag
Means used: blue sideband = 5.04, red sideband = 5.4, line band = 4.73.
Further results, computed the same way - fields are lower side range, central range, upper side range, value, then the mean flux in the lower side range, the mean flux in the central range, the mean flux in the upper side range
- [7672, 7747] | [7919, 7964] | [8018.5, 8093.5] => 0.08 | 4.71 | 4.81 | 5.4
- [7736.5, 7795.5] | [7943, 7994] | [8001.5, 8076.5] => 0.06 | 4.77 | 4.92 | 5.33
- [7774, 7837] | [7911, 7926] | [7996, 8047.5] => 0.06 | 5.03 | 4.92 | 5.34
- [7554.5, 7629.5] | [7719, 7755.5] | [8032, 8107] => 0.08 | 4.99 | 4.75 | 5.42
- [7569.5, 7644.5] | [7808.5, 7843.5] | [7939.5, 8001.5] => -0.03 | 5.02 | 5.12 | 4.94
